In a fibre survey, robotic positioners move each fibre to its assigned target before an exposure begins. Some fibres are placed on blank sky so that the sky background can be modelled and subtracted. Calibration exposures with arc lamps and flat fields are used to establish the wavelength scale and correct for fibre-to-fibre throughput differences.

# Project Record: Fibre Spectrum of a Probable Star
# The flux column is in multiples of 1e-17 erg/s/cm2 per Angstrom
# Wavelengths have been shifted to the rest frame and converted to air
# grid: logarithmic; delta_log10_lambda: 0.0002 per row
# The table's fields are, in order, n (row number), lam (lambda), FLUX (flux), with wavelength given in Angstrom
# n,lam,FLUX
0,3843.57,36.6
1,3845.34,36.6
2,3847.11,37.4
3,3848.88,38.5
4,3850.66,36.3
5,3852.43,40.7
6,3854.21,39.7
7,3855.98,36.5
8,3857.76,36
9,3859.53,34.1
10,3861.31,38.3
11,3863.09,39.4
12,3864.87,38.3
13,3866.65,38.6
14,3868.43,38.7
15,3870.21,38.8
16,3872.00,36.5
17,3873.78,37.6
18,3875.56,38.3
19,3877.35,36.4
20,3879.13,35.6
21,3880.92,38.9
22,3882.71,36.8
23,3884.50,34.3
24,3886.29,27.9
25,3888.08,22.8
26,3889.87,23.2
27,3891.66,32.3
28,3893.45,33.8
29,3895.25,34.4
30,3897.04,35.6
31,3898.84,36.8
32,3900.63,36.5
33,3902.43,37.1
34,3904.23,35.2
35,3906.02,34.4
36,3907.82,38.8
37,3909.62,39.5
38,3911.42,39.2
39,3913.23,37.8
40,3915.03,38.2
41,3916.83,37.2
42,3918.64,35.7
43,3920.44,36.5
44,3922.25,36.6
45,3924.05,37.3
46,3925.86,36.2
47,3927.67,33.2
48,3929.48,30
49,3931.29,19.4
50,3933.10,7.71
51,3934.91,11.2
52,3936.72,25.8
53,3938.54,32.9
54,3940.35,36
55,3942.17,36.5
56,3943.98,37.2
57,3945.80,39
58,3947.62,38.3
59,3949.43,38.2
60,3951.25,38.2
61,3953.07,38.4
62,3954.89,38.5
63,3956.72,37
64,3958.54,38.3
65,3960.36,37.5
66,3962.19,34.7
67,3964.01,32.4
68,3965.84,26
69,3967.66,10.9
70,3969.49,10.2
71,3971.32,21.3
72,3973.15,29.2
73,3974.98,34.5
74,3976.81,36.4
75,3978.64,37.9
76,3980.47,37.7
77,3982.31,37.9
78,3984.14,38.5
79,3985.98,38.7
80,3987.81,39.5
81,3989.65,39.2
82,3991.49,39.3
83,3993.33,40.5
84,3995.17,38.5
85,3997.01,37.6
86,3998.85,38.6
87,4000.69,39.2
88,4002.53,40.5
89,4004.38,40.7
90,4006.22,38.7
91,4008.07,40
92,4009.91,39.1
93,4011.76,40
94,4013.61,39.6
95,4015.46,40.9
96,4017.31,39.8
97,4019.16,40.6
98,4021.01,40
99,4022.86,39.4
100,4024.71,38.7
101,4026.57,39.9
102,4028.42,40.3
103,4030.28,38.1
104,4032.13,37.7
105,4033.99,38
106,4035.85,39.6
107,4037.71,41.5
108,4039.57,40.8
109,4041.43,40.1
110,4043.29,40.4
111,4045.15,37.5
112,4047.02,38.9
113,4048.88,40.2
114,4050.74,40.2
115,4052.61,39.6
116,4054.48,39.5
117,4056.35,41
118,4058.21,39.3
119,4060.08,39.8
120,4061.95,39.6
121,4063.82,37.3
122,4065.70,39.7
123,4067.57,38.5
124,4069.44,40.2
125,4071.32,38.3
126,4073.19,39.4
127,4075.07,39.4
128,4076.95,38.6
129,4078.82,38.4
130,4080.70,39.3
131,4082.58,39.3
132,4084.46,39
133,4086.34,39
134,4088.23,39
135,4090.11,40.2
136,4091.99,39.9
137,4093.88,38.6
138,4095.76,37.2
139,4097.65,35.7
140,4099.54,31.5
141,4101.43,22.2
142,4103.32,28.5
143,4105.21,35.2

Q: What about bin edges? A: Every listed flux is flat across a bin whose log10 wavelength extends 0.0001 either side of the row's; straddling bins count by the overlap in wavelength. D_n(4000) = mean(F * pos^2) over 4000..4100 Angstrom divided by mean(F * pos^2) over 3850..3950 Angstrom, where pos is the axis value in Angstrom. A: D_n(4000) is 1.2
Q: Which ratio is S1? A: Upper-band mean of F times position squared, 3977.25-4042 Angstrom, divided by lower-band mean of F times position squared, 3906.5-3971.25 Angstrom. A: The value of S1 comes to 1.3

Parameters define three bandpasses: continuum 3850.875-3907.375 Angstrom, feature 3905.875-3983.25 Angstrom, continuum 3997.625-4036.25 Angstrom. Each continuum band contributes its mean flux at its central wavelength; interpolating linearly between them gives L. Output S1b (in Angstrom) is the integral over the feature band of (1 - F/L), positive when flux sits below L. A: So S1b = 9.6 Angstrom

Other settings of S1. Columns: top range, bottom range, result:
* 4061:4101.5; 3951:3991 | 1.21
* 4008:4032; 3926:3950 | 1.39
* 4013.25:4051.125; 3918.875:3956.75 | 1.28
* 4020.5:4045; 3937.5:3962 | 1.11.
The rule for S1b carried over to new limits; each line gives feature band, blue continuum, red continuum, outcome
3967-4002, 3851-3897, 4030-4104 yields 2.7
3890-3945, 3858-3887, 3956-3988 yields 2.4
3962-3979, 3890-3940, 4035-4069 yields 4.3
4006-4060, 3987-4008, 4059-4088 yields -0.6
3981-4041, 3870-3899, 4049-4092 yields -2.9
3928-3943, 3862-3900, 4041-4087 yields 4.6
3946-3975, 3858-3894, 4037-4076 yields 4.4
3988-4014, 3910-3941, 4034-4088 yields -2.6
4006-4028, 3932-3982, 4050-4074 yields -2.4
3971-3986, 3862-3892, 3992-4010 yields 1.4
